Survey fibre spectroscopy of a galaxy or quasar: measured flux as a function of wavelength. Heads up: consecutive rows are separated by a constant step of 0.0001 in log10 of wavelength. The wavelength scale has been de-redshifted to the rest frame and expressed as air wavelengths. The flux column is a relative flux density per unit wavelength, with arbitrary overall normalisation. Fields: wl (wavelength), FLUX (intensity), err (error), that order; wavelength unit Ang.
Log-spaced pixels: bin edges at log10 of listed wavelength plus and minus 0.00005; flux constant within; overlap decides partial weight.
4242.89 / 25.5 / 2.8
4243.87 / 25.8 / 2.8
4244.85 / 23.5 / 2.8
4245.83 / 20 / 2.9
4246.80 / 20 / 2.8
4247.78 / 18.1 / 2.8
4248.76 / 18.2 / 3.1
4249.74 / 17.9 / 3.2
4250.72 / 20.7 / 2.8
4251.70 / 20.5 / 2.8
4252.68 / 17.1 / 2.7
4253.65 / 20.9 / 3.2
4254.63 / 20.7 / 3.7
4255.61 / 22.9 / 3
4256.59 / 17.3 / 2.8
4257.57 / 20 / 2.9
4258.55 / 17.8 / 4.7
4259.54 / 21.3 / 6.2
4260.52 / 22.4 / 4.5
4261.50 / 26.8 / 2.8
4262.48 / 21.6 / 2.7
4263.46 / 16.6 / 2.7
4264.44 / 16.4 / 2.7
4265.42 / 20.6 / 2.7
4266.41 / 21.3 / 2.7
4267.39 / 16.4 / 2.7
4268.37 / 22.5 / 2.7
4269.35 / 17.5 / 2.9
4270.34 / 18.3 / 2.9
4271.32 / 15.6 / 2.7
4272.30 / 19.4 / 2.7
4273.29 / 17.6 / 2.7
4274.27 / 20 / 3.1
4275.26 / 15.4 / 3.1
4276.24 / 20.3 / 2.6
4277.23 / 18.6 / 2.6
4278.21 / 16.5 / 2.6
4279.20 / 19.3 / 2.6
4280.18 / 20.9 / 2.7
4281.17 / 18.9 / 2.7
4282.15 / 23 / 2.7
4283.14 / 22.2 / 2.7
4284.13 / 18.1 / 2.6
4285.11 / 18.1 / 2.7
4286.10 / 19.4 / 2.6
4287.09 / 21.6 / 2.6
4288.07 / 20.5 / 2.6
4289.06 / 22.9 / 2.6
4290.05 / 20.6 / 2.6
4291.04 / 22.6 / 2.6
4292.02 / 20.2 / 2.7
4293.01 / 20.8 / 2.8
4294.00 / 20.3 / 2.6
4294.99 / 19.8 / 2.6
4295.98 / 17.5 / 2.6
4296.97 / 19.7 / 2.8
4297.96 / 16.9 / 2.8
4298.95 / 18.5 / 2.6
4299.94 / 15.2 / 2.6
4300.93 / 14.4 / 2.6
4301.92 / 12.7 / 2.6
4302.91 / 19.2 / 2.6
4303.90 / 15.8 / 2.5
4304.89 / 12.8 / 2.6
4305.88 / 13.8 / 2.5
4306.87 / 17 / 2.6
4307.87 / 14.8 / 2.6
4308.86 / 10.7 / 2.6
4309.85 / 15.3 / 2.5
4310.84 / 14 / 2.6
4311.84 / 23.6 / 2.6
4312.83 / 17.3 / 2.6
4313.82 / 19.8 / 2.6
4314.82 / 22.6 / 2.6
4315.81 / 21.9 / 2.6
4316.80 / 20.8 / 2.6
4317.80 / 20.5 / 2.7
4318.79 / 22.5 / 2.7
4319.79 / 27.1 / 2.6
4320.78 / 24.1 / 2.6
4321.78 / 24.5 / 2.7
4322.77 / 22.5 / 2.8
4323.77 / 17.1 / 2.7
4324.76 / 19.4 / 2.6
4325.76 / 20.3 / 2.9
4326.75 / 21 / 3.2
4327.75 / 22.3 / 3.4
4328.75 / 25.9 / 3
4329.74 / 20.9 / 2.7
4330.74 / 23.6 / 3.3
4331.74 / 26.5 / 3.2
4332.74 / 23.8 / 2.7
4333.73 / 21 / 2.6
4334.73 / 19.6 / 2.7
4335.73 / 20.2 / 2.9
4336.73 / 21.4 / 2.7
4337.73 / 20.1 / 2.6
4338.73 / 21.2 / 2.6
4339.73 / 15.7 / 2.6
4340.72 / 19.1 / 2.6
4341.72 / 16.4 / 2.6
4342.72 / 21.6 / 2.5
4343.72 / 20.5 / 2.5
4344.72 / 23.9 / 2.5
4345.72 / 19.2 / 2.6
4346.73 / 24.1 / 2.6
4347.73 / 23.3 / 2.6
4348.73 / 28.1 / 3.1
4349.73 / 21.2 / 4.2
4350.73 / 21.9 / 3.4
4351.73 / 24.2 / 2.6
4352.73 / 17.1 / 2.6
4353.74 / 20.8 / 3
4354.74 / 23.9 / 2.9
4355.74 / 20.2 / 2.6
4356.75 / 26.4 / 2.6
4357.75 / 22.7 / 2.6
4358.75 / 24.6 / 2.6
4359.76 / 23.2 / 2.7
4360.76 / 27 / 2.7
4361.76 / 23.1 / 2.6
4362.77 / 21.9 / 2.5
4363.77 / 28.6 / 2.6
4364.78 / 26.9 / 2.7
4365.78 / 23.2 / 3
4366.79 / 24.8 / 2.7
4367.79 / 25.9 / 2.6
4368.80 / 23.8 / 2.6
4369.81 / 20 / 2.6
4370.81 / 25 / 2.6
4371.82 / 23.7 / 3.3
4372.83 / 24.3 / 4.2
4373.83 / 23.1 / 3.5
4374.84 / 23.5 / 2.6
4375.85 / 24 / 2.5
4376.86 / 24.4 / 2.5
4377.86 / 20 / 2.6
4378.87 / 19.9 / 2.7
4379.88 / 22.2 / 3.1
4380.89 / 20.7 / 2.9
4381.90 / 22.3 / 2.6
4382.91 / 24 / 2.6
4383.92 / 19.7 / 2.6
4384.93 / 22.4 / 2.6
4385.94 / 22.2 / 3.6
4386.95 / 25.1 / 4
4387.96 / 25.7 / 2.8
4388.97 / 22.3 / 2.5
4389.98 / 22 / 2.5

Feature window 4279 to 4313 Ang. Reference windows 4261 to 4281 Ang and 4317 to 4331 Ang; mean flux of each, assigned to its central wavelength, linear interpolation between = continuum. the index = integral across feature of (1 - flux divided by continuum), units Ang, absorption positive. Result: 3.72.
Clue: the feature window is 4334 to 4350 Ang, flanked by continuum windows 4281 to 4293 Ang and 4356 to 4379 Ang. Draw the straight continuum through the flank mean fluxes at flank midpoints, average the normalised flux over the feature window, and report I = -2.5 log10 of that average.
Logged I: 0.10 mag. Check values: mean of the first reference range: 20.7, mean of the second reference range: 23.9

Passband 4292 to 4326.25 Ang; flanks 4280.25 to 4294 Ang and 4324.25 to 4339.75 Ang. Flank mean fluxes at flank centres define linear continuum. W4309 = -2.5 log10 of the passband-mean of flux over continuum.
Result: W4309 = 0.14 mag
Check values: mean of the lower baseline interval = 20.7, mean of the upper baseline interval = 21.6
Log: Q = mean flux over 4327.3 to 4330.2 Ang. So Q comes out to 23.1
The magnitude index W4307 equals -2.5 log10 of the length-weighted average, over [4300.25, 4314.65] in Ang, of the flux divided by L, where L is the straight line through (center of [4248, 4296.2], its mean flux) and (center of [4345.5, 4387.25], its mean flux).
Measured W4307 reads 0.300 mag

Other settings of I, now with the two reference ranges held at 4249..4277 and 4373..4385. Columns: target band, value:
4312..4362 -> -0.035 mag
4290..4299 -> 0.028 mag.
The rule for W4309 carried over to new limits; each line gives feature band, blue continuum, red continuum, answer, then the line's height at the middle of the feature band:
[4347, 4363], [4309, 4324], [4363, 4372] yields 0.024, 23.7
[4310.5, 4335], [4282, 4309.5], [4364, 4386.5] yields -0.103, 19.8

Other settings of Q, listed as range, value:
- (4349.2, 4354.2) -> 21.1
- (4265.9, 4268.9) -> 20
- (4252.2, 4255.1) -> 19.6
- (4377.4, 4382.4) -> 21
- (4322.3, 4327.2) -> 20.1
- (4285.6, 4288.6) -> 20.5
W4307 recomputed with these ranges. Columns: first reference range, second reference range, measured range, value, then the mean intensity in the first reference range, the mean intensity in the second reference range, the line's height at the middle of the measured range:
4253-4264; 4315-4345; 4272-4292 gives 0.061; 20.7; 21.5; 21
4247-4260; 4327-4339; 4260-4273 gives 0.016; 19.5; 22.2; 19.9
